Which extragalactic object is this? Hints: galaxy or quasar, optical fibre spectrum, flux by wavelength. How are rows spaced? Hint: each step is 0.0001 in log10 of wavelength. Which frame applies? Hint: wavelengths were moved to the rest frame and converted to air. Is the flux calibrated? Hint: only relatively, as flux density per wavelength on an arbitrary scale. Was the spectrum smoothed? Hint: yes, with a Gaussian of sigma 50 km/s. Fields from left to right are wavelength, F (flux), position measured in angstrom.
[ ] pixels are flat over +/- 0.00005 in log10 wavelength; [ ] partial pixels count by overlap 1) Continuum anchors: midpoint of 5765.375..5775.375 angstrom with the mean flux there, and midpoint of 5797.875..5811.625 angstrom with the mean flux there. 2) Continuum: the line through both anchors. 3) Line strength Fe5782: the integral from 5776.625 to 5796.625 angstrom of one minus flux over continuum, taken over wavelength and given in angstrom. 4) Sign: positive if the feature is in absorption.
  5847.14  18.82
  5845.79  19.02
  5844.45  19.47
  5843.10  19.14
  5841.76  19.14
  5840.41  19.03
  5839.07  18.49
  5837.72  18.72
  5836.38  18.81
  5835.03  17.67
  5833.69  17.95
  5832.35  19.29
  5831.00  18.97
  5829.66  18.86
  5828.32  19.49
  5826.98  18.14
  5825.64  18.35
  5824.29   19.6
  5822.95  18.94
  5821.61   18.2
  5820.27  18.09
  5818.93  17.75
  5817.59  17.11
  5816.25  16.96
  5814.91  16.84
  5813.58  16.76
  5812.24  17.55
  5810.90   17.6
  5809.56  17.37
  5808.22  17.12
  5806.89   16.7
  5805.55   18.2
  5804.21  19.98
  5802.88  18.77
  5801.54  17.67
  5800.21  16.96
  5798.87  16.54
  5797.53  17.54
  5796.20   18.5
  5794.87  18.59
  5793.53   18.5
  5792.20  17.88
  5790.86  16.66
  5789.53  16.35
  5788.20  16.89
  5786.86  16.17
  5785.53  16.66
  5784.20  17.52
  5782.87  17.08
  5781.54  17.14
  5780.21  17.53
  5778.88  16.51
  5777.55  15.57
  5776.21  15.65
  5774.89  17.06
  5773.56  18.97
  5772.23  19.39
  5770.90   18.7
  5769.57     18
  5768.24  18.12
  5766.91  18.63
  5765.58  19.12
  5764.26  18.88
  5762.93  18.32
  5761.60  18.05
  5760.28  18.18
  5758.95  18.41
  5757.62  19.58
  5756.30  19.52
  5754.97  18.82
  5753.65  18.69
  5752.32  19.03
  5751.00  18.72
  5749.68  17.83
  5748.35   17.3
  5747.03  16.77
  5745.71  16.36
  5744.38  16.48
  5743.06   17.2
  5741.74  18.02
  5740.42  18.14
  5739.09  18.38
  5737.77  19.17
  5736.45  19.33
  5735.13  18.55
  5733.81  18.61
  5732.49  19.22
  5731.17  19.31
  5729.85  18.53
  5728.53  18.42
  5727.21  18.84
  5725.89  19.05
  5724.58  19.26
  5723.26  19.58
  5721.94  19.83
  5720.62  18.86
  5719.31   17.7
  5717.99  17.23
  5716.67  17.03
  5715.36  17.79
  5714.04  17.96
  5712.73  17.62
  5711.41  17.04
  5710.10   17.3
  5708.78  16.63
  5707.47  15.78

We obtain 1.1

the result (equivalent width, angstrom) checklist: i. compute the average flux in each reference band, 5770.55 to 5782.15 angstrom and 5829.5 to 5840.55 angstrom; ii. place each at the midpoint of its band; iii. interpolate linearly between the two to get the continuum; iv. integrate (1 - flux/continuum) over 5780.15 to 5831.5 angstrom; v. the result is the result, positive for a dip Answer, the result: 0.7 angstrom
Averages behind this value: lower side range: 17.4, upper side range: 18.6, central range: 17.7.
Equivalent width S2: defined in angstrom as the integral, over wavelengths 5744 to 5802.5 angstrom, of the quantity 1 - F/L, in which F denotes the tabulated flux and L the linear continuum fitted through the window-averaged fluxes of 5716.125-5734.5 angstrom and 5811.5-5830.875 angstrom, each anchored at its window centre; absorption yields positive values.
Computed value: 2.0 angstrom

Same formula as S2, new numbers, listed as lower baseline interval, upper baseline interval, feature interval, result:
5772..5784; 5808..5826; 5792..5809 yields -0.4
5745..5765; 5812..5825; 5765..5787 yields 0.7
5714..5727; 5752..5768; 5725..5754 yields 0.5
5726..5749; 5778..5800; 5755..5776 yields -1.0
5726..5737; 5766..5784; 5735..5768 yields -0.1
